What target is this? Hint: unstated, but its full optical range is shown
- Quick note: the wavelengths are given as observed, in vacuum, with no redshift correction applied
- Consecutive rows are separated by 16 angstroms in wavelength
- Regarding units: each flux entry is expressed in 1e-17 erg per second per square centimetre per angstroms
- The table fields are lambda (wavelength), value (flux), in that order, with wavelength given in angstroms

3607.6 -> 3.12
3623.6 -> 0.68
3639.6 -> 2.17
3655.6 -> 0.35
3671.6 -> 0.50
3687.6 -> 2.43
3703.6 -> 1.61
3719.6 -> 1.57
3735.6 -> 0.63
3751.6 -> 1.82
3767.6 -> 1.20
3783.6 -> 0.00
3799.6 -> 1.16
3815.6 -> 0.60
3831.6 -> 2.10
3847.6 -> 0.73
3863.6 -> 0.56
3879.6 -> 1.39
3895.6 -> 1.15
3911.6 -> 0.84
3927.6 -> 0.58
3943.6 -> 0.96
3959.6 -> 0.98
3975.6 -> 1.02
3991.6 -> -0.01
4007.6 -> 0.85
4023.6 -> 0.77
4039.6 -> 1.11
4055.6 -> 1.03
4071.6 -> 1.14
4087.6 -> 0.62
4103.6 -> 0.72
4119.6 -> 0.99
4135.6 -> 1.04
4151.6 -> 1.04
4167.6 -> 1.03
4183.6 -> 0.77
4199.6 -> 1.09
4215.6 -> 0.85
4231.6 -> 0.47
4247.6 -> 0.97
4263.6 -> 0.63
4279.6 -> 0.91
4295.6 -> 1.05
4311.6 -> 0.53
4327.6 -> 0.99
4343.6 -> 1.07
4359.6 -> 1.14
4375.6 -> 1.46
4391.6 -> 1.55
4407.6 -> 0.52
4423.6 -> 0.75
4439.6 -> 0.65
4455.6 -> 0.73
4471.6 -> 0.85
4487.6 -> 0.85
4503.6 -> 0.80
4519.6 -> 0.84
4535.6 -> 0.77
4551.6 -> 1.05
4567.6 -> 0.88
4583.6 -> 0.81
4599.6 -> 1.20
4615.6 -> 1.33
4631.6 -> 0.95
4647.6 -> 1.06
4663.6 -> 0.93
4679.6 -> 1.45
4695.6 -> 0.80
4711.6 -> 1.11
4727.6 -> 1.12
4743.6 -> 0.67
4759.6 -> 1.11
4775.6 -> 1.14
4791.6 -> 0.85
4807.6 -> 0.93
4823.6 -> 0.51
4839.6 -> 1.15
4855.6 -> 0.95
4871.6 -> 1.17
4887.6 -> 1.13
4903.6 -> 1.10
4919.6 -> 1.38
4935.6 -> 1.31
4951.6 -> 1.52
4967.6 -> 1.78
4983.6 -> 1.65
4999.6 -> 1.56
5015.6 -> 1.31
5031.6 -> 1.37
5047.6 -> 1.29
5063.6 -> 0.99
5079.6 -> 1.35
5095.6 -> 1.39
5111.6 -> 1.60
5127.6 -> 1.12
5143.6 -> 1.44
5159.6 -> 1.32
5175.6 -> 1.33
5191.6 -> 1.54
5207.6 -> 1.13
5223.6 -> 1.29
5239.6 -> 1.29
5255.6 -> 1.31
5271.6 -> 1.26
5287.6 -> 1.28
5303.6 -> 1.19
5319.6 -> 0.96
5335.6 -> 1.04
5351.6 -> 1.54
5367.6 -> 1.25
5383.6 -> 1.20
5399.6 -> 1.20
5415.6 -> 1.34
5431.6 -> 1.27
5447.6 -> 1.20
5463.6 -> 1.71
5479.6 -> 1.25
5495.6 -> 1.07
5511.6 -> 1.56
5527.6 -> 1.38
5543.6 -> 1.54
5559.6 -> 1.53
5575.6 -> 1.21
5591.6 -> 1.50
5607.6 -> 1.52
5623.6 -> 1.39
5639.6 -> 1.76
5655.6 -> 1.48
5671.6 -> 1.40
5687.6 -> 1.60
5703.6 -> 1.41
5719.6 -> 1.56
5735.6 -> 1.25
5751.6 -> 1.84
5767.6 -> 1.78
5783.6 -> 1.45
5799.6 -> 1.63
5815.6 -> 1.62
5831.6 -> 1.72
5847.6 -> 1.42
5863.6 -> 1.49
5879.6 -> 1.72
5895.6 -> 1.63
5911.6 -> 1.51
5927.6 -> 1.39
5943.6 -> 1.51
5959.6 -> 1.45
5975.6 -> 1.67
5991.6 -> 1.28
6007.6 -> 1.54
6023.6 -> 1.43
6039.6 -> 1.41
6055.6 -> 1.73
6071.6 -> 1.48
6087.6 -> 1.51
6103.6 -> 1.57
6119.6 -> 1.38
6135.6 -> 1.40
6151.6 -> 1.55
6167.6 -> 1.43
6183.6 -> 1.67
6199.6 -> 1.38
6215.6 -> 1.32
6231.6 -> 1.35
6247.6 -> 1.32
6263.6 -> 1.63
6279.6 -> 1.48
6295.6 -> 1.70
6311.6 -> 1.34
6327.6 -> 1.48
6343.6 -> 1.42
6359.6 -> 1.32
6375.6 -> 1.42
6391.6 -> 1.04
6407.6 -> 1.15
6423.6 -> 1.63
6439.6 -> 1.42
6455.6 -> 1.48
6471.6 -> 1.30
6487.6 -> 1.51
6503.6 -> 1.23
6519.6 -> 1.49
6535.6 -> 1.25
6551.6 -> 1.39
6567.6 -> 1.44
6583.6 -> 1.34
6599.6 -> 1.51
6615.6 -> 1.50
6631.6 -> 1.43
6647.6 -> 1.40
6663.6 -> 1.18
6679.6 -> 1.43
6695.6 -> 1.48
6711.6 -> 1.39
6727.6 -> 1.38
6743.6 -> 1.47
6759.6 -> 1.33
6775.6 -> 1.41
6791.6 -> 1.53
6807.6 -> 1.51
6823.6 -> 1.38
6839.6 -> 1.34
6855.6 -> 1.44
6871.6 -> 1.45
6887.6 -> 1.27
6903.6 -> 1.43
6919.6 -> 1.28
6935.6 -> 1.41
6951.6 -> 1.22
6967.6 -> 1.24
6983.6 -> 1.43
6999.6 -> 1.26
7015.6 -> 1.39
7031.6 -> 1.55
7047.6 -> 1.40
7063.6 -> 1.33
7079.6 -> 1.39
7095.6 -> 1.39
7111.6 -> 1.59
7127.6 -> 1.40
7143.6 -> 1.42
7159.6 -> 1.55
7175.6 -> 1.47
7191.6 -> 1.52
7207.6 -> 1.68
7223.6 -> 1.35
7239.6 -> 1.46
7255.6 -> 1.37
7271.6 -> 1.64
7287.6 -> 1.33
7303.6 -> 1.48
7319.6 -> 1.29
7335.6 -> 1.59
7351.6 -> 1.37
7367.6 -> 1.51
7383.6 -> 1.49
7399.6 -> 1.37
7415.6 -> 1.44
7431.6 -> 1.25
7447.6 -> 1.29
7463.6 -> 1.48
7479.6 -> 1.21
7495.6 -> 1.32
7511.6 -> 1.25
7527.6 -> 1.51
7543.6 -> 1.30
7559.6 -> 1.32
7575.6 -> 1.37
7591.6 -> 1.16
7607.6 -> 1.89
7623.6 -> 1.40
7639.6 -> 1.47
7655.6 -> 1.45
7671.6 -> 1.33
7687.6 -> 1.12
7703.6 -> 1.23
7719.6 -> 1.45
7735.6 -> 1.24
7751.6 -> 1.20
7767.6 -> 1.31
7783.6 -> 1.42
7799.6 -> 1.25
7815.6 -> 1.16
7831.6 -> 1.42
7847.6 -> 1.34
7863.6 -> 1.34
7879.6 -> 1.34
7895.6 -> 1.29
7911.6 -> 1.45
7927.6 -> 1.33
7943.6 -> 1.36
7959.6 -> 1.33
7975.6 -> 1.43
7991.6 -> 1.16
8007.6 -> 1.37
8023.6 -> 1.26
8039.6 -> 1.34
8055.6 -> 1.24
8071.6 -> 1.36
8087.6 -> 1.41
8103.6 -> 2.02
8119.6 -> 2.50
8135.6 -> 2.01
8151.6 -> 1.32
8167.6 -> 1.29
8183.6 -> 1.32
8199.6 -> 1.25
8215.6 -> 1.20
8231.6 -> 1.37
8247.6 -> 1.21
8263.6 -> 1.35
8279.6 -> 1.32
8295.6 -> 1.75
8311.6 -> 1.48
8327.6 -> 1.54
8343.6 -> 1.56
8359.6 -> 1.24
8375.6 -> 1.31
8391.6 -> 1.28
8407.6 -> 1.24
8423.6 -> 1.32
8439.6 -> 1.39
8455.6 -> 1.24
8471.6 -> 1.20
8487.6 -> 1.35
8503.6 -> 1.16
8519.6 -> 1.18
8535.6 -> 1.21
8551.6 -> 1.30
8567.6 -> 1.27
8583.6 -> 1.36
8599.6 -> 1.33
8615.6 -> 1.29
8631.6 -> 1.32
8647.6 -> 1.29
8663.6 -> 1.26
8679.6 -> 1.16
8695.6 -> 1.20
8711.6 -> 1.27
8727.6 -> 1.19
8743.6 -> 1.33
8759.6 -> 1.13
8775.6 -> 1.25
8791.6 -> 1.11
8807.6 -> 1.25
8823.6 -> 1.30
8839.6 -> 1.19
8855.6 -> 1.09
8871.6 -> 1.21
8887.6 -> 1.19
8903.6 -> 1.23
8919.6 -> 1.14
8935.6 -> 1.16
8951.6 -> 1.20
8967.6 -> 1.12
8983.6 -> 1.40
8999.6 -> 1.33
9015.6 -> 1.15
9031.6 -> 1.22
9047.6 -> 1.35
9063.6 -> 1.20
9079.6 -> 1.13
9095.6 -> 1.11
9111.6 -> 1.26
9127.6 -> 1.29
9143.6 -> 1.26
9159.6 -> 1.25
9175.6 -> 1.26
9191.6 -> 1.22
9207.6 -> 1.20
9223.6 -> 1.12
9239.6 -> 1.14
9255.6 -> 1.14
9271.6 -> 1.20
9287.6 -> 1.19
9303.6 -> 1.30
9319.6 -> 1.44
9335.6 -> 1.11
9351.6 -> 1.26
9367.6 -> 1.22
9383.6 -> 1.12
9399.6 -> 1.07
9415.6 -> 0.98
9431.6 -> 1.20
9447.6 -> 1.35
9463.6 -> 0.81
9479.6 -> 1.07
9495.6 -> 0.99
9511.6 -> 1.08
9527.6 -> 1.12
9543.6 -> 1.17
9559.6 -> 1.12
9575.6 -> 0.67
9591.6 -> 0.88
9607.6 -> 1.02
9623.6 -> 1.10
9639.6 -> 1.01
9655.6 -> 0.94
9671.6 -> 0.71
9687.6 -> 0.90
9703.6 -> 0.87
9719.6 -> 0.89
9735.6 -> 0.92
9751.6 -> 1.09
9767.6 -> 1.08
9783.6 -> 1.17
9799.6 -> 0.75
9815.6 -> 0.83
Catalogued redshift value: 0.236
